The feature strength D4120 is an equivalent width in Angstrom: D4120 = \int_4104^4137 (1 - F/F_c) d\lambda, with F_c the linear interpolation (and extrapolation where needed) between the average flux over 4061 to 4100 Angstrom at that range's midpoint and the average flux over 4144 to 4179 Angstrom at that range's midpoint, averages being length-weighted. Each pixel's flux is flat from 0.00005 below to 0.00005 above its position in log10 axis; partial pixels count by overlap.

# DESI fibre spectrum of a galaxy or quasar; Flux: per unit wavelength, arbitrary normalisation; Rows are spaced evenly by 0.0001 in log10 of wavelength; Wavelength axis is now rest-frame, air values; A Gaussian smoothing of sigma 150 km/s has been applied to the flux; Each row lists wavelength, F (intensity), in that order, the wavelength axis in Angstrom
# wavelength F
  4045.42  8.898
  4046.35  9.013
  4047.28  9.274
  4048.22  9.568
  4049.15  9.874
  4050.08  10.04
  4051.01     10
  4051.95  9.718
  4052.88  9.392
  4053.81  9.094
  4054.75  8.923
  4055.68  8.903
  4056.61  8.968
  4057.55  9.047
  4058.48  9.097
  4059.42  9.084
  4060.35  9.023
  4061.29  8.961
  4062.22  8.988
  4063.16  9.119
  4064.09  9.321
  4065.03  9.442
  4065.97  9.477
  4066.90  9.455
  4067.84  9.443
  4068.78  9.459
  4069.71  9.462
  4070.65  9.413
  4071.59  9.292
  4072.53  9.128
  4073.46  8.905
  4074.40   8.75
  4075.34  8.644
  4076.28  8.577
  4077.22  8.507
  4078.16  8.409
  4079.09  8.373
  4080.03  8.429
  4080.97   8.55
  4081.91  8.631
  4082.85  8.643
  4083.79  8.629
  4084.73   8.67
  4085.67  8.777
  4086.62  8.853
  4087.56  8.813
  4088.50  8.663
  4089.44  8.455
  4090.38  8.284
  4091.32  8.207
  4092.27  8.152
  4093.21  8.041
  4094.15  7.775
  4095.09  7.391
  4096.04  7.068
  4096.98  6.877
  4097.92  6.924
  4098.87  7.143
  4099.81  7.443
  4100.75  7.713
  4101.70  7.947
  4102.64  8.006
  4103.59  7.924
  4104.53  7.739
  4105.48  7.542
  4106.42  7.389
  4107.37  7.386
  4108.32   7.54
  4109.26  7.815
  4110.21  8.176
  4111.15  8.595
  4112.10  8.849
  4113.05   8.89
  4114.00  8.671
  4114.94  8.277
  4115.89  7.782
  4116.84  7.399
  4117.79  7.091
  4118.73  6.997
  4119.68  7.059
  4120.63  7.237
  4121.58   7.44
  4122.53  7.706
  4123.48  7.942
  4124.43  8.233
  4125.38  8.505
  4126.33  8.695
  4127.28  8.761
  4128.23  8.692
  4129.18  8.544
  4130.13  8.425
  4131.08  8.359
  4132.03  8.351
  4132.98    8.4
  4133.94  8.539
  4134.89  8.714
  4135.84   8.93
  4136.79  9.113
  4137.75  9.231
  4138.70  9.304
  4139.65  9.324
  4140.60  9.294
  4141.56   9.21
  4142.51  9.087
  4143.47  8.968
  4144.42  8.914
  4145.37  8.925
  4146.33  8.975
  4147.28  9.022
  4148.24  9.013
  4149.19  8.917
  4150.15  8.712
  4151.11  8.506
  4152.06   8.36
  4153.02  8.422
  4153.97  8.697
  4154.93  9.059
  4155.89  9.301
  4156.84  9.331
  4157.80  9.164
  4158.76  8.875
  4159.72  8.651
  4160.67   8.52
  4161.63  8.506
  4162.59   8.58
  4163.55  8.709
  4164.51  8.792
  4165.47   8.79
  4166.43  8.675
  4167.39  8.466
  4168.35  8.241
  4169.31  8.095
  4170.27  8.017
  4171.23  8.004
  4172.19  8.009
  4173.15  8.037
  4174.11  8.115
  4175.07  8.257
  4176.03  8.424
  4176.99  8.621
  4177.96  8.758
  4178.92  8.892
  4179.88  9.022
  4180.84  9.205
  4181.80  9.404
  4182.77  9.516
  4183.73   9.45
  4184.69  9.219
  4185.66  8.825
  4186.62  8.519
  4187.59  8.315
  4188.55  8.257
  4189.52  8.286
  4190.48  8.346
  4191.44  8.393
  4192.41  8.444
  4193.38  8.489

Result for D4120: 1.9 Angstrom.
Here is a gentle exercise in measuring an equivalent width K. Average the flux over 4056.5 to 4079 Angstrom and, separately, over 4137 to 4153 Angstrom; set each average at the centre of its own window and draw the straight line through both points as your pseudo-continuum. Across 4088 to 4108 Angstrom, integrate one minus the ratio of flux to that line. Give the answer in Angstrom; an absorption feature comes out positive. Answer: 2.9 Angstrom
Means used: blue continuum 9.07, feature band 7.72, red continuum 8.97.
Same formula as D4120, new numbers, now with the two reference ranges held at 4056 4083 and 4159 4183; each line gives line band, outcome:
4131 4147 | -0.4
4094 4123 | 3.8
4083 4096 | 0.8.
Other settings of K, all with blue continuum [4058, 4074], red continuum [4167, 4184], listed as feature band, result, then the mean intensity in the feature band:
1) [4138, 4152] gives -0.4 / 9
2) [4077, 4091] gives 0.8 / 8.58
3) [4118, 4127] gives 1.2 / 7.76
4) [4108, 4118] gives 0.9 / 8.13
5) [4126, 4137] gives 0.3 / 8.62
